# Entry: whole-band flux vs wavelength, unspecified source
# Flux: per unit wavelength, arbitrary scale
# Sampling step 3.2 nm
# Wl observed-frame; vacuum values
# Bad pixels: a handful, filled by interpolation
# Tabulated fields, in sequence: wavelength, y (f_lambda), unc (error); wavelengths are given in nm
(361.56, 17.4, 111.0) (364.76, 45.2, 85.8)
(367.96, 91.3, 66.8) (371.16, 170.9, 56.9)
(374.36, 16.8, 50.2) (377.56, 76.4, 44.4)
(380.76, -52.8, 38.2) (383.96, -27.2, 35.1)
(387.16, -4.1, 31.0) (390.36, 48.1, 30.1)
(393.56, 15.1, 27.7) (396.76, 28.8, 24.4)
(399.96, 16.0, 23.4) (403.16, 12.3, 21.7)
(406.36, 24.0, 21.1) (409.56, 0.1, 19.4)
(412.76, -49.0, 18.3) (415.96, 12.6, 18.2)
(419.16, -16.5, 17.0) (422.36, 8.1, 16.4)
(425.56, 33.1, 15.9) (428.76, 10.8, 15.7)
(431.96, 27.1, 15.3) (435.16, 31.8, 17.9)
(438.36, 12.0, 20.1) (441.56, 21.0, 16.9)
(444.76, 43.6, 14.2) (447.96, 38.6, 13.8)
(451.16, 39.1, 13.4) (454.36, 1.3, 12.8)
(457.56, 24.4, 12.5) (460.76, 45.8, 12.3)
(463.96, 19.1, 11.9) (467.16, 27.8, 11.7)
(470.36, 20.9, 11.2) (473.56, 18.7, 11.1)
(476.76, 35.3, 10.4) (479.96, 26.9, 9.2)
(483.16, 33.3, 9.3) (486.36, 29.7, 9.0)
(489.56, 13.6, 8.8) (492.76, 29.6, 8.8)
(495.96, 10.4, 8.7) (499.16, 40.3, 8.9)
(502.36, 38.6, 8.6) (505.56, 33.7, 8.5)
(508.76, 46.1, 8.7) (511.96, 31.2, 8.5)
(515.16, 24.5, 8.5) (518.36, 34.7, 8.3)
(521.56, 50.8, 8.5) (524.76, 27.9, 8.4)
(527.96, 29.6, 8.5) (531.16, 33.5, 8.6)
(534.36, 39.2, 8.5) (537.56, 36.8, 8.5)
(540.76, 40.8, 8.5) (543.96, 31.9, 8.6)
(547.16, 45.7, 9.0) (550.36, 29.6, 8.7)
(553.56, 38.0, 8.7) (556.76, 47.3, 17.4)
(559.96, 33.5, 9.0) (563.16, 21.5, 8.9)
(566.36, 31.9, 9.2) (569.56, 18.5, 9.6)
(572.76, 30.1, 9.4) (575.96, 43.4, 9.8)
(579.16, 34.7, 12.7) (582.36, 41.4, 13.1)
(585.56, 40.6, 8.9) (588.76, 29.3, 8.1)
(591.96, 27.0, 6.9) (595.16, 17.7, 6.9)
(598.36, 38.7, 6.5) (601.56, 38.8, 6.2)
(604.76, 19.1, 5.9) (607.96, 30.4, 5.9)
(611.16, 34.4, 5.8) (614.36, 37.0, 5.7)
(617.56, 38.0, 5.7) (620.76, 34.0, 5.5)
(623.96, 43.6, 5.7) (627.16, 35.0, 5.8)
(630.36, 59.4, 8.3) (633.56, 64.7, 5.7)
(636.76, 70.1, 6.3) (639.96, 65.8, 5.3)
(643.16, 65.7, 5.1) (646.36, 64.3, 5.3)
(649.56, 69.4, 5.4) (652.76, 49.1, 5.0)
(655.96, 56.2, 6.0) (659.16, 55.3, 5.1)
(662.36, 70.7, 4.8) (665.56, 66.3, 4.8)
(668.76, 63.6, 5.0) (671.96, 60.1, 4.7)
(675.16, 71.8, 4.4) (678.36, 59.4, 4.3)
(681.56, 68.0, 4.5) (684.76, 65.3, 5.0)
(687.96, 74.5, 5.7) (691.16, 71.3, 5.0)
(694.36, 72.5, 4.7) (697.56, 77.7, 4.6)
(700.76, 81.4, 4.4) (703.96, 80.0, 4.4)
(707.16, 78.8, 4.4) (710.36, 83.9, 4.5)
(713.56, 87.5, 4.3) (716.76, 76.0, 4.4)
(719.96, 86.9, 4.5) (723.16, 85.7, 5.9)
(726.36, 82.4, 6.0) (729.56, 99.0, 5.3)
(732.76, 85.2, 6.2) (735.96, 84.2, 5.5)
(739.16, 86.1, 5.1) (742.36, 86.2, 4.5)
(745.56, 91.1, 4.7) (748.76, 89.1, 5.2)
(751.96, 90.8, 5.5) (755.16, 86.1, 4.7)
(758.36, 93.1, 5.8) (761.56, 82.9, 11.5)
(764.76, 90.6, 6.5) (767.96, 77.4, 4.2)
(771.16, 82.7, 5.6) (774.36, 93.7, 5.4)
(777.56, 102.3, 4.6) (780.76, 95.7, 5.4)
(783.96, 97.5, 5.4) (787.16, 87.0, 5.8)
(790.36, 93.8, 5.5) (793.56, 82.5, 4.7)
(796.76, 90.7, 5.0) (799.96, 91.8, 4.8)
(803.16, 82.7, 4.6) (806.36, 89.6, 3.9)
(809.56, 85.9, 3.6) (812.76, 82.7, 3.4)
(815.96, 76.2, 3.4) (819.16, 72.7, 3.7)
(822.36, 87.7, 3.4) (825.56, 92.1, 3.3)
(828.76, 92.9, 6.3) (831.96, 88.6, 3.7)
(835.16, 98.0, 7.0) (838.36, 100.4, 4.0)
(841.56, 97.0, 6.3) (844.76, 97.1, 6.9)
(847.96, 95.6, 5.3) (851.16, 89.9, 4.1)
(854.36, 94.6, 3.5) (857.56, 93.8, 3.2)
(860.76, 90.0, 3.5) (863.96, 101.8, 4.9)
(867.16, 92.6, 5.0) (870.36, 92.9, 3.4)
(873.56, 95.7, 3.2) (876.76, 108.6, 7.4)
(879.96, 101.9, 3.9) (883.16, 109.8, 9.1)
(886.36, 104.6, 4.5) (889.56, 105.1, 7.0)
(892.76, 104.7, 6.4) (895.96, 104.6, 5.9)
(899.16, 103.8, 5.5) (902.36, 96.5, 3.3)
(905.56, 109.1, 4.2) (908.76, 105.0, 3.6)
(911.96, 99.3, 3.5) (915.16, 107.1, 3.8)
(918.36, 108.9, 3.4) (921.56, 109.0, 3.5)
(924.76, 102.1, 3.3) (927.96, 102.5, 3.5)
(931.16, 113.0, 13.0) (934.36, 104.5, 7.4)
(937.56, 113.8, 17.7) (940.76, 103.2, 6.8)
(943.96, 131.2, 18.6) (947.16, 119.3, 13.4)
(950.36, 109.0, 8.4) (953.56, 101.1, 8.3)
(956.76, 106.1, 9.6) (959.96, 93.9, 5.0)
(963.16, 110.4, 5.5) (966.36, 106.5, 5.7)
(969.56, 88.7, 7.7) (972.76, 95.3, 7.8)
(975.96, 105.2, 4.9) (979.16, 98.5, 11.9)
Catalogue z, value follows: 0.58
